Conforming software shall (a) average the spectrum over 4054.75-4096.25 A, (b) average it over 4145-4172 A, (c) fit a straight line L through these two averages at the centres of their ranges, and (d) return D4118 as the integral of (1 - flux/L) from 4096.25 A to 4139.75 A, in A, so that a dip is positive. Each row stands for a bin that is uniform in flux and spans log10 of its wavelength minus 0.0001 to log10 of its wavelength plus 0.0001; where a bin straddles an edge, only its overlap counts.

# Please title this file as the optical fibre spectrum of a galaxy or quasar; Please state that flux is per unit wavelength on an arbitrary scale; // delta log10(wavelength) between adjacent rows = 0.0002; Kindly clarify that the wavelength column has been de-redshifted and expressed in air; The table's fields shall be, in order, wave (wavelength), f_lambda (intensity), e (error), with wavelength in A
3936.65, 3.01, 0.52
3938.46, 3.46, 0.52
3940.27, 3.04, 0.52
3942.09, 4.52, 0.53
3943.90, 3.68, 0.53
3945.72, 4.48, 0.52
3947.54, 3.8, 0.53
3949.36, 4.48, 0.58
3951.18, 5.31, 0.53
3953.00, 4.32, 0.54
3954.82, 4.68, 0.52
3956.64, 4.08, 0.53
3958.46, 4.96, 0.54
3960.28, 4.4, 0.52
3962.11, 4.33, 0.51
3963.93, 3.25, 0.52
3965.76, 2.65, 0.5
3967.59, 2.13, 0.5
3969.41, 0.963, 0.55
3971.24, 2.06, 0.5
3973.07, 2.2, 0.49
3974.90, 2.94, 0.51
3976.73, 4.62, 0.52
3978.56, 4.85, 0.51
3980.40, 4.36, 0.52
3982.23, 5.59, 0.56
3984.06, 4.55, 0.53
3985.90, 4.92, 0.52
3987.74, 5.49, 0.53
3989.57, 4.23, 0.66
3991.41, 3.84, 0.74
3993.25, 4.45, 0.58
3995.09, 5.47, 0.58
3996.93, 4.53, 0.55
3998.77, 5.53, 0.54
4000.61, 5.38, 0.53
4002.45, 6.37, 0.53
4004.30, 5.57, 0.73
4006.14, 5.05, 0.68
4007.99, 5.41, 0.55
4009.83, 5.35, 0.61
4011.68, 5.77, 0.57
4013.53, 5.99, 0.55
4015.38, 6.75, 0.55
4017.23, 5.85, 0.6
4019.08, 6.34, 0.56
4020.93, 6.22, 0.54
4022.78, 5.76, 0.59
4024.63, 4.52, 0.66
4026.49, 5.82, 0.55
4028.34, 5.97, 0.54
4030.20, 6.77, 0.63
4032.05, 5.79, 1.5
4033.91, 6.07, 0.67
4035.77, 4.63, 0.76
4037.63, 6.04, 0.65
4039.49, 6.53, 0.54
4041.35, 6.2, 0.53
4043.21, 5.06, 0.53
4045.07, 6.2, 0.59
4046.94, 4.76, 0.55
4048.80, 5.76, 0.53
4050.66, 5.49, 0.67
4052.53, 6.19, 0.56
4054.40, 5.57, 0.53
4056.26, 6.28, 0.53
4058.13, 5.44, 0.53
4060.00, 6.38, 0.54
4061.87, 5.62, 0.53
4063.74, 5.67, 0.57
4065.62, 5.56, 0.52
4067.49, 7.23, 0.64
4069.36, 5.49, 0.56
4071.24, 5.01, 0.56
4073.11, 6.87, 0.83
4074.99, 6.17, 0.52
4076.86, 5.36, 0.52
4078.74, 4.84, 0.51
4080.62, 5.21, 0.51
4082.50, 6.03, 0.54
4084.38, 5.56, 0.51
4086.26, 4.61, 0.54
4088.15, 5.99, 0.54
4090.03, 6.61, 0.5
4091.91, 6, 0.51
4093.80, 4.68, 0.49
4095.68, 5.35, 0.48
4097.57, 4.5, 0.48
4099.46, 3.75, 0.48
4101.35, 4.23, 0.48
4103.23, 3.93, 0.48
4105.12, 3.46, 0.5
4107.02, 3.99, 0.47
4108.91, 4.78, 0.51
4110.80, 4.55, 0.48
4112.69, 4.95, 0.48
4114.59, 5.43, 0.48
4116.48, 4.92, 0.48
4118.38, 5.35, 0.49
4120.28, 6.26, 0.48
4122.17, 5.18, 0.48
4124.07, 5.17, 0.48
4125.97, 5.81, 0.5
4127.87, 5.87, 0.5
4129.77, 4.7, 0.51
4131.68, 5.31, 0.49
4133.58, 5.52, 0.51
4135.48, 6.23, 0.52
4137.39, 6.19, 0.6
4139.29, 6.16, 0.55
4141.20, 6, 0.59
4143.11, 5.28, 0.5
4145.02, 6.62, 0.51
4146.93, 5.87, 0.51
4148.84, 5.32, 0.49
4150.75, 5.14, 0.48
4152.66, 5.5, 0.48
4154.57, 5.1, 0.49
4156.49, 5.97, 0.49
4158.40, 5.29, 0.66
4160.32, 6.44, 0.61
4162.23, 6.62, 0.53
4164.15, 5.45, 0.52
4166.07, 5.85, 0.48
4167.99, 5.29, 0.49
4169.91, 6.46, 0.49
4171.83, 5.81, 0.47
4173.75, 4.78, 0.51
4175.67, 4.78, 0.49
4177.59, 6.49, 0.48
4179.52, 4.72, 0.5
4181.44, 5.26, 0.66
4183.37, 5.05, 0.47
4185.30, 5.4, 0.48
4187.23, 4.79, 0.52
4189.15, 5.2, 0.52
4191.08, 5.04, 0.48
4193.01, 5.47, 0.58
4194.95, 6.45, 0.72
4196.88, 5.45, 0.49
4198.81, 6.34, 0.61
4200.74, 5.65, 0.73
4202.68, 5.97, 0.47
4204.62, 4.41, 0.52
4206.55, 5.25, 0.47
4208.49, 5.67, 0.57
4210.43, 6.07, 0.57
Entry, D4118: 5.3 A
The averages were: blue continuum 5.73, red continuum 5.75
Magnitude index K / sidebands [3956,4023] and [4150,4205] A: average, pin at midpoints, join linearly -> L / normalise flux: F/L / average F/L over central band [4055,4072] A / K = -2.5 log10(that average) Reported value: -0.17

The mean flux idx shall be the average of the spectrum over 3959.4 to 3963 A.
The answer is 4.36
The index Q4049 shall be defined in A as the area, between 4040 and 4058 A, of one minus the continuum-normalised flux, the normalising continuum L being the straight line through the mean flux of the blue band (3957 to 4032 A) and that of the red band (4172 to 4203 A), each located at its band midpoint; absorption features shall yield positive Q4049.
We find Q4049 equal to -2.75 A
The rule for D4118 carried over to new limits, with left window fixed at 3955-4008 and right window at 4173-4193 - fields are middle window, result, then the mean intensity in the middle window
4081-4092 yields -2.4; 5.76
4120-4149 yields -4.5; 5.72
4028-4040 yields -3.9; 5.95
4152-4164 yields -1.8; 5.8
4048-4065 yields -4.5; 5.82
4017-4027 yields -2.9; 5.74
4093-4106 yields 1.4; 4.27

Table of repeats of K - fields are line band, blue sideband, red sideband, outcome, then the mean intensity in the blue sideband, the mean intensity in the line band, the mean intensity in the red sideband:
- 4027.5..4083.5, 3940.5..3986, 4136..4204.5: -0.24 mag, 3.89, 5.81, 5.62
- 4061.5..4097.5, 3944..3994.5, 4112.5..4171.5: -0.12 mag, 4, 5.65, 5.66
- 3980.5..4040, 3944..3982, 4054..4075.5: -0.15 mag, 3.77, 5.5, 5.95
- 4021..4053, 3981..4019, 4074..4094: -0.06 mag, 5.32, 5.75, 5.59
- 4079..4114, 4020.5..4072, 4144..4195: 0.16 mag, 5.79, 4.9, 5.54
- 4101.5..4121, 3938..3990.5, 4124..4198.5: 0.10 mag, 3.95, 4.72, 5.6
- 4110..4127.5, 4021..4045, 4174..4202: 0.05 mag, 5.8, 5.32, 5.42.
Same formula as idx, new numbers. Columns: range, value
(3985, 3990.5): 4.88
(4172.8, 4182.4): 5.21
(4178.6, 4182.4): 5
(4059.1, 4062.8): 6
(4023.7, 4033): 5.78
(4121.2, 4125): 5.19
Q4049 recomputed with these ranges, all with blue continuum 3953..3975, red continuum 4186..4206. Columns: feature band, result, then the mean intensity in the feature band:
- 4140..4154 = -1.8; 5.67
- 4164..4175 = -0.8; 5.6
